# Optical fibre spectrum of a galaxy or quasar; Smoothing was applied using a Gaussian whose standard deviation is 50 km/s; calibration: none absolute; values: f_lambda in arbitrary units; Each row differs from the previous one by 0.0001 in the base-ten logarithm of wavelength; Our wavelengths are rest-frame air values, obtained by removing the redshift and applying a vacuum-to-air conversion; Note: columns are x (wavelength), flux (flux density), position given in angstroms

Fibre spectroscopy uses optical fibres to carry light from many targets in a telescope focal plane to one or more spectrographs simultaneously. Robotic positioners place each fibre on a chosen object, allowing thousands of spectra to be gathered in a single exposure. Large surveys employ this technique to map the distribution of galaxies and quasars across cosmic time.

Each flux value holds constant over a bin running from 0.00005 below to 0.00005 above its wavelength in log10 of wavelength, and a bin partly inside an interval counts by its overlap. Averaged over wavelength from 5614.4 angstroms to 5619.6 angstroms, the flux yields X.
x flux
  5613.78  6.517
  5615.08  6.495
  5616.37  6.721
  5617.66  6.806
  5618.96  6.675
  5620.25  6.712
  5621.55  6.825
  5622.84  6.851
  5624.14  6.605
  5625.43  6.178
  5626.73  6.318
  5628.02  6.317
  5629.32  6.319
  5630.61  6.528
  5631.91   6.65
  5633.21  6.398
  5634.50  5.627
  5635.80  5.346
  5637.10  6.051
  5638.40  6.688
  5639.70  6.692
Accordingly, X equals 6.66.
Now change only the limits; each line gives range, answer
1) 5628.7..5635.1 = 6.32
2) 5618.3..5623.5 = 6.75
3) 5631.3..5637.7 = 6.01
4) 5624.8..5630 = 6.29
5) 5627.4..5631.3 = 6.39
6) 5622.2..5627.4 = 6.49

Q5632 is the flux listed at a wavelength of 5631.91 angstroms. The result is 6.65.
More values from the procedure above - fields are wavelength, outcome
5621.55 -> 6.825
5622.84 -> 6.851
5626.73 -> 6.318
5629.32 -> 6.319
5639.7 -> 6.692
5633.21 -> 6.398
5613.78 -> 6.517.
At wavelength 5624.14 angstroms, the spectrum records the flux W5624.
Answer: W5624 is 6.605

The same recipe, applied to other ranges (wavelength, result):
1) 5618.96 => 6.675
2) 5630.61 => 6.528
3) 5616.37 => 6.721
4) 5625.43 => 6.178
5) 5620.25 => 6.712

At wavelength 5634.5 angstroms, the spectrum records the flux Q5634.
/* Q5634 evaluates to 5.627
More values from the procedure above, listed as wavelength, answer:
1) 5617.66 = 6.806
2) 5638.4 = 6.688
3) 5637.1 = 6.051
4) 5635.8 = 5.346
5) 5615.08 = 6.495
